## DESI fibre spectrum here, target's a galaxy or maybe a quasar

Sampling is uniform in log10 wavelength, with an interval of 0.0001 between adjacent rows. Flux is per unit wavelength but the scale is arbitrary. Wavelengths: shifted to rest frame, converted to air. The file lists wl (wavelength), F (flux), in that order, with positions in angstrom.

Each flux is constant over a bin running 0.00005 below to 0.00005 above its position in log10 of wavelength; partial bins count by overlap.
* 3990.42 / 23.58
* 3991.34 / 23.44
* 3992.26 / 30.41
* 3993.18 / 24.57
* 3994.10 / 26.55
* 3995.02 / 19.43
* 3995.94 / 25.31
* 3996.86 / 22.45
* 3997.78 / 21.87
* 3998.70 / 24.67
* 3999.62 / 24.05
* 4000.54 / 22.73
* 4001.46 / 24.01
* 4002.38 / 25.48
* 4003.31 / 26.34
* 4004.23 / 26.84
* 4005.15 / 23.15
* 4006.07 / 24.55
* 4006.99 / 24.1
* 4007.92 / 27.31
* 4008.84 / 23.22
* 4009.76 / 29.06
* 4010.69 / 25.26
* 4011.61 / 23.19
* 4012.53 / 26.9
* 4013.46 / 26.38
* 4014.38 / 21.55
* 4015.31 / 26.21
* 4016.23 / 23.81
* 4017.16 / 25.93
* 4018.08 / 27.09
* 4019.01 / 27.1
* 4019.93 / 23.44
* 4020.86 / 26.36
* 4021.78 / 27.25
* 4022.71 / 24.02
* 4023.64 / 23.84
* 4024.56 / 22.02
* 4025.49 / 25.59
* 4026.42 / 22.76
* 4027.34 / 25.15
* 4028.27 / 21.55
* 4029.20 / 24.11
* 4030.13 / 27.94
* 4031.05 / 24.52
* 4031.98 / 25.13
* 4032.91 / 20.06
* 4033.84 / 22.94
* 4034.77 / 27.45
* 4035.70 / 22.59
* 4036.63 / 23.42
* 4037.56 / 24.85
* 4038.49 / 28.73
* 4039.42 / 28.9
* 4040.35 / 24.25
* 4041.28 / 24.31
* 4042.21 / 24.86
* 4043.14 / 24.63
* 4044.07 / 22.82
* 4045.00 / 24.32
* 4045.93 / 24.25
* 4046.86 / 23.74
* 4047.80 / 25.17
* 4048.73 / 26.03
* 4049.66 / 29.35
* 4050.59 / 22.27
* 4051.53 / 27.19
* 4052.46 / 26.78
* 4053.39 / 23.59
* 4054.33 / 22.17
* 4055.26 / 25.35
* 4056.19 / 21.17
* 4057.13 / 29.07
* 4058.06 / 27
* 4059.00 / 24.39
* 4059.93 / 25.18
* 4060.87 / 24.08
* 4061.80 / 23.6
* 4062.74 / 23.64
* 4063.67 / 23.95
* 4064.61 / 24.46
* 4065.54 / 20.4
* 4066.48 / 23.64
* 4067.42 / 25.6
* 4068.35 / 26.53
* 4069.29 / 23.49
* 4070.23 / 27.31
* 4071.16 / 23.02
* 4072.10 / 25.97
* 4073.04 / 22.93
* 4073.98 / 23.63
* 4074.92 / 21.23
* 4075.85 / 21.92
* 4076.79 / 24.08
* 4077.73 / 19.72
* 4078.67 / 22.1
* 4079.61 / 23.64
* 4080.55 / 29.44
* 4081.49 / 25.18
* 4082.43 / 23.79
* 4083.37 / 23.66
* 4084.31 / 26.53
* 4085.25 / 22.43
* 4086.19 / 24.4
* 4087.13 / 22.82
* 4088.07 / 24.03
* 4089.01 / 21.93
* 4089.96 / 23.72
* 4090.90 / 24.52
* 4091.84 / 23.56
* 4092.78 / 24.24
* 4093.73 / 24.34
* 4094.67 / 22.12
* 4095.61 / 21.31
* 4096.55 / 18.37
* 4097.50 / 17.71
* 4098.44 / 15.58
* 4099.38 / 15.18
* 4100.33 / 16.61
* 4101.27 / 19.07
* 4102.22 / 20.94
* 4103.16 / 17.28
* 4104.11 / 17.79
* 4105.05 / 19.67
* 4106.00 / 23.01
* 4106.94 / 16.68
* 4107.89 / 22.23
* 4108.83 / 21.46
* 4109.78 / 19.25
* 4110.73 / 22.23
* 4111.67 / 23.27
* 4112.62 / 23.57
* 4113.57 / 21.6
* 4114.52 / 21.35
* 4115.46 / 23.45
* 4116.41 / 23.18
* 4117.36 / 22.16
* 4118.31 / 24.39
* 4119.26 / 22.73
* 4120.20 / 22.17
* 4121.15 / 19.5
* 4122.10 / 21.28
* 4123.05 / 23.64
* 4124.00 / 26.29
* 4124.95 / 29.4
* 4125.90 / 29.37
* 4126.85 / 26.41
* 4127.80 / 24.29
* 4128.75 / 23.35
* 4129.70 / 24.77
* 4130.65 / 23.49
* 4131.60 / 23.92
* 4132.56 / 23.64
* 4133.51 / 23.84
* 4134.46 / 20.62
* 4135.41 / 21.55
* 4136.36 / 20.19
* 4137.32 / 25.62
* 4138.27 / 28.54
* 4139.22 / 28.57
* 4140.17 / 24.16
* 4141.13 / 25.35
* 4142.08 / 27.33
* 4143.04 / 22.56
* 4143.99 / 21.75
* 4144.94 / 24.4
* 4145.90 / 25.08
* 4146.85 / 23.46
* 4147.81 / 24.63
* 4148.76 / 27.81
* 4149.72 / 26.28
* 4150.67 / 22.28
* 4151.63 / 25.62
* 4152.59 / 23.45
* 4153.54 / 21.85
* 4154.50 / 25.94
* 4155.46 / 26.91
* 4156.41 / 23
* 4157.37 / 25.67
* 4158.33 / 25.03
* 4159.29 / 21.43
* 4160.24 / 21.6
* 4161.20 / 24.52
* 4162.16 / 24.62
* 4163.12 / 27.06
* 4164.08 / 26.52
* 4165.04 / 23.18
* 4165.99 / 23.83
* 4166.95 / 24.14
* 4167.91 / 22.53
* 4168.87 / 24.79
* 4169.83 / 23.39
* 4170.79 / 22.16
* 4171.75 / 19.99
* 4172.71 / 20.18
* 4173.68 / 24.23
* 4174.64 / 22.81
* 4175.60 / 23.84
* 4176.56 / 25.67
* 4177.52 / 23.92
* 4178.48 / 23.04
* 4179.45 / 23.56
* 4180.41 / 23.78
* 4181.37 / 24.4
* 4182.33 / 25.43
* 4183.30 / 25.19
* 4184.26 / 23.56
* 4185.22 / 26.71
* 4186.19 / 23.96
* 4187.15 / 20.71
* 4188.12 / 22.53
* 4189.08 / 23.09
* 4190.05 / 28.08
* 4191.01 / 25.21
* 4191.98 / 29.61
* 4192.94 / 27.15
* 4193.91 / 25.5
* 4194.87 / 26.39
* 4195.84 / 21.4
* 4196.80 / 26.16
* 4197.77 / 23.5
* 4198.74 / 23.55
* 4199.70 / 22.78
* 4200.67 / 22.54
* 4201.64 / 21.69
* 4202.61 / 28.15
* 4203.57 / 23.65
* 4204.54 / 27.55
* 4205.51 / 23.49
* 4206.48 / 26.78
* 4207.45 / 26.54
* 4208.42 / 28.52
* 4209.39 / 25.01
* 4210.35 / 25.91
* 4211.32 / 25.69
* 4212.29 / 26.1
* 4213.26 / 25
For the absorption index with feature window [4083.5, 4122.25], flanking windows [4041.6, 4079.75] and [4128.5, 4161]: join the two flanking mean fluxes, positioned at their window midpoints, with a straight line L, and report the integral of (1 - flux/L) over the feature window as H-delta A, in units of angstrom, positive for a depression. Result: 4.5 angstrom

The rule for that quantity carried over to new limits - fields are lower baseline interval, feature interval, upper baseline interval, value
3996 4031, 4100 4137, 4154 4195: 3.2 angstrom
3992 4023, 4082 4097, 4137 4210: 0.9 angstrom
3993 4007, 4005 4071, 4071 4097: -2.8 angstrom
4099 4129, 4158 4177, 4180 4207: 0.2 angstrom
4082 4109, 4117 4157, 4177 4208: -2.9 angstrom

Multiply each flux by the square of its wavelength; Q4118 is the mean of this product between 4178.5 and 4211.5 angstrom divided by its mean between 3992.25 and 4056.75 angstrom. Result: 1.1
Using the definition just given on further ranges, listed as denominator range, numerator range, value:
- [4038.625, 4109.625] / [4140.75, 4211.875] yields 1.11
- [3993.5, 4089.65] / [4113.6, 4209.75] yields 1.05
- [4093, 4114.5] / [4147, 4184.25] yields 1.24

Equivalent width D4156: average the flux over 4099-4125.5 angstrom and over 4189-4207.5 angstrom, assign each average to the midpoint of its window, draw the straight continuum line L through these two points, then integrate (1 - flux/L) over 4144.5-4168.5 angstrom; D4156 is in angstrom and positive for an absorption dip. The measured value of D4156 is -1.1 angstrom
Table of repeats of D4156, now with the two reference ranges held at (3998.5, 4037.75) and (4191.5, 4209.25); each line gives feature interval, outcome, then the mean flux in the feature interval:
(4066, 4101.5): 3.0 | 22.8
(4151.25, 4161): 0.4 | 24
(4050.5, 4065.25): 0.1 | 24.6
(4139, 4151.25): 0.1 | 24.8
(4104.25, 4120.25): 2.0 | 21.8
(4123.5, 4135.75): 0.2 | 24.7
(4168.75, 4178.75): 0.9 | 23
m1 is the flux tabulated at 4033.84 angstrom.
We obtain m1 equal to 22.94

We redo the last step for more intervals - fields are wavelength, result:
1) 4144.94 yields 24.4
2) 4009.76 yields 29.06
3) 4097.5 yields 17.71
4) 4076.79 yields 24.08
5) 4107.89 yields 22.23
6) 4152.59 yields 23.45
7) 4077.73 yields 19.72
